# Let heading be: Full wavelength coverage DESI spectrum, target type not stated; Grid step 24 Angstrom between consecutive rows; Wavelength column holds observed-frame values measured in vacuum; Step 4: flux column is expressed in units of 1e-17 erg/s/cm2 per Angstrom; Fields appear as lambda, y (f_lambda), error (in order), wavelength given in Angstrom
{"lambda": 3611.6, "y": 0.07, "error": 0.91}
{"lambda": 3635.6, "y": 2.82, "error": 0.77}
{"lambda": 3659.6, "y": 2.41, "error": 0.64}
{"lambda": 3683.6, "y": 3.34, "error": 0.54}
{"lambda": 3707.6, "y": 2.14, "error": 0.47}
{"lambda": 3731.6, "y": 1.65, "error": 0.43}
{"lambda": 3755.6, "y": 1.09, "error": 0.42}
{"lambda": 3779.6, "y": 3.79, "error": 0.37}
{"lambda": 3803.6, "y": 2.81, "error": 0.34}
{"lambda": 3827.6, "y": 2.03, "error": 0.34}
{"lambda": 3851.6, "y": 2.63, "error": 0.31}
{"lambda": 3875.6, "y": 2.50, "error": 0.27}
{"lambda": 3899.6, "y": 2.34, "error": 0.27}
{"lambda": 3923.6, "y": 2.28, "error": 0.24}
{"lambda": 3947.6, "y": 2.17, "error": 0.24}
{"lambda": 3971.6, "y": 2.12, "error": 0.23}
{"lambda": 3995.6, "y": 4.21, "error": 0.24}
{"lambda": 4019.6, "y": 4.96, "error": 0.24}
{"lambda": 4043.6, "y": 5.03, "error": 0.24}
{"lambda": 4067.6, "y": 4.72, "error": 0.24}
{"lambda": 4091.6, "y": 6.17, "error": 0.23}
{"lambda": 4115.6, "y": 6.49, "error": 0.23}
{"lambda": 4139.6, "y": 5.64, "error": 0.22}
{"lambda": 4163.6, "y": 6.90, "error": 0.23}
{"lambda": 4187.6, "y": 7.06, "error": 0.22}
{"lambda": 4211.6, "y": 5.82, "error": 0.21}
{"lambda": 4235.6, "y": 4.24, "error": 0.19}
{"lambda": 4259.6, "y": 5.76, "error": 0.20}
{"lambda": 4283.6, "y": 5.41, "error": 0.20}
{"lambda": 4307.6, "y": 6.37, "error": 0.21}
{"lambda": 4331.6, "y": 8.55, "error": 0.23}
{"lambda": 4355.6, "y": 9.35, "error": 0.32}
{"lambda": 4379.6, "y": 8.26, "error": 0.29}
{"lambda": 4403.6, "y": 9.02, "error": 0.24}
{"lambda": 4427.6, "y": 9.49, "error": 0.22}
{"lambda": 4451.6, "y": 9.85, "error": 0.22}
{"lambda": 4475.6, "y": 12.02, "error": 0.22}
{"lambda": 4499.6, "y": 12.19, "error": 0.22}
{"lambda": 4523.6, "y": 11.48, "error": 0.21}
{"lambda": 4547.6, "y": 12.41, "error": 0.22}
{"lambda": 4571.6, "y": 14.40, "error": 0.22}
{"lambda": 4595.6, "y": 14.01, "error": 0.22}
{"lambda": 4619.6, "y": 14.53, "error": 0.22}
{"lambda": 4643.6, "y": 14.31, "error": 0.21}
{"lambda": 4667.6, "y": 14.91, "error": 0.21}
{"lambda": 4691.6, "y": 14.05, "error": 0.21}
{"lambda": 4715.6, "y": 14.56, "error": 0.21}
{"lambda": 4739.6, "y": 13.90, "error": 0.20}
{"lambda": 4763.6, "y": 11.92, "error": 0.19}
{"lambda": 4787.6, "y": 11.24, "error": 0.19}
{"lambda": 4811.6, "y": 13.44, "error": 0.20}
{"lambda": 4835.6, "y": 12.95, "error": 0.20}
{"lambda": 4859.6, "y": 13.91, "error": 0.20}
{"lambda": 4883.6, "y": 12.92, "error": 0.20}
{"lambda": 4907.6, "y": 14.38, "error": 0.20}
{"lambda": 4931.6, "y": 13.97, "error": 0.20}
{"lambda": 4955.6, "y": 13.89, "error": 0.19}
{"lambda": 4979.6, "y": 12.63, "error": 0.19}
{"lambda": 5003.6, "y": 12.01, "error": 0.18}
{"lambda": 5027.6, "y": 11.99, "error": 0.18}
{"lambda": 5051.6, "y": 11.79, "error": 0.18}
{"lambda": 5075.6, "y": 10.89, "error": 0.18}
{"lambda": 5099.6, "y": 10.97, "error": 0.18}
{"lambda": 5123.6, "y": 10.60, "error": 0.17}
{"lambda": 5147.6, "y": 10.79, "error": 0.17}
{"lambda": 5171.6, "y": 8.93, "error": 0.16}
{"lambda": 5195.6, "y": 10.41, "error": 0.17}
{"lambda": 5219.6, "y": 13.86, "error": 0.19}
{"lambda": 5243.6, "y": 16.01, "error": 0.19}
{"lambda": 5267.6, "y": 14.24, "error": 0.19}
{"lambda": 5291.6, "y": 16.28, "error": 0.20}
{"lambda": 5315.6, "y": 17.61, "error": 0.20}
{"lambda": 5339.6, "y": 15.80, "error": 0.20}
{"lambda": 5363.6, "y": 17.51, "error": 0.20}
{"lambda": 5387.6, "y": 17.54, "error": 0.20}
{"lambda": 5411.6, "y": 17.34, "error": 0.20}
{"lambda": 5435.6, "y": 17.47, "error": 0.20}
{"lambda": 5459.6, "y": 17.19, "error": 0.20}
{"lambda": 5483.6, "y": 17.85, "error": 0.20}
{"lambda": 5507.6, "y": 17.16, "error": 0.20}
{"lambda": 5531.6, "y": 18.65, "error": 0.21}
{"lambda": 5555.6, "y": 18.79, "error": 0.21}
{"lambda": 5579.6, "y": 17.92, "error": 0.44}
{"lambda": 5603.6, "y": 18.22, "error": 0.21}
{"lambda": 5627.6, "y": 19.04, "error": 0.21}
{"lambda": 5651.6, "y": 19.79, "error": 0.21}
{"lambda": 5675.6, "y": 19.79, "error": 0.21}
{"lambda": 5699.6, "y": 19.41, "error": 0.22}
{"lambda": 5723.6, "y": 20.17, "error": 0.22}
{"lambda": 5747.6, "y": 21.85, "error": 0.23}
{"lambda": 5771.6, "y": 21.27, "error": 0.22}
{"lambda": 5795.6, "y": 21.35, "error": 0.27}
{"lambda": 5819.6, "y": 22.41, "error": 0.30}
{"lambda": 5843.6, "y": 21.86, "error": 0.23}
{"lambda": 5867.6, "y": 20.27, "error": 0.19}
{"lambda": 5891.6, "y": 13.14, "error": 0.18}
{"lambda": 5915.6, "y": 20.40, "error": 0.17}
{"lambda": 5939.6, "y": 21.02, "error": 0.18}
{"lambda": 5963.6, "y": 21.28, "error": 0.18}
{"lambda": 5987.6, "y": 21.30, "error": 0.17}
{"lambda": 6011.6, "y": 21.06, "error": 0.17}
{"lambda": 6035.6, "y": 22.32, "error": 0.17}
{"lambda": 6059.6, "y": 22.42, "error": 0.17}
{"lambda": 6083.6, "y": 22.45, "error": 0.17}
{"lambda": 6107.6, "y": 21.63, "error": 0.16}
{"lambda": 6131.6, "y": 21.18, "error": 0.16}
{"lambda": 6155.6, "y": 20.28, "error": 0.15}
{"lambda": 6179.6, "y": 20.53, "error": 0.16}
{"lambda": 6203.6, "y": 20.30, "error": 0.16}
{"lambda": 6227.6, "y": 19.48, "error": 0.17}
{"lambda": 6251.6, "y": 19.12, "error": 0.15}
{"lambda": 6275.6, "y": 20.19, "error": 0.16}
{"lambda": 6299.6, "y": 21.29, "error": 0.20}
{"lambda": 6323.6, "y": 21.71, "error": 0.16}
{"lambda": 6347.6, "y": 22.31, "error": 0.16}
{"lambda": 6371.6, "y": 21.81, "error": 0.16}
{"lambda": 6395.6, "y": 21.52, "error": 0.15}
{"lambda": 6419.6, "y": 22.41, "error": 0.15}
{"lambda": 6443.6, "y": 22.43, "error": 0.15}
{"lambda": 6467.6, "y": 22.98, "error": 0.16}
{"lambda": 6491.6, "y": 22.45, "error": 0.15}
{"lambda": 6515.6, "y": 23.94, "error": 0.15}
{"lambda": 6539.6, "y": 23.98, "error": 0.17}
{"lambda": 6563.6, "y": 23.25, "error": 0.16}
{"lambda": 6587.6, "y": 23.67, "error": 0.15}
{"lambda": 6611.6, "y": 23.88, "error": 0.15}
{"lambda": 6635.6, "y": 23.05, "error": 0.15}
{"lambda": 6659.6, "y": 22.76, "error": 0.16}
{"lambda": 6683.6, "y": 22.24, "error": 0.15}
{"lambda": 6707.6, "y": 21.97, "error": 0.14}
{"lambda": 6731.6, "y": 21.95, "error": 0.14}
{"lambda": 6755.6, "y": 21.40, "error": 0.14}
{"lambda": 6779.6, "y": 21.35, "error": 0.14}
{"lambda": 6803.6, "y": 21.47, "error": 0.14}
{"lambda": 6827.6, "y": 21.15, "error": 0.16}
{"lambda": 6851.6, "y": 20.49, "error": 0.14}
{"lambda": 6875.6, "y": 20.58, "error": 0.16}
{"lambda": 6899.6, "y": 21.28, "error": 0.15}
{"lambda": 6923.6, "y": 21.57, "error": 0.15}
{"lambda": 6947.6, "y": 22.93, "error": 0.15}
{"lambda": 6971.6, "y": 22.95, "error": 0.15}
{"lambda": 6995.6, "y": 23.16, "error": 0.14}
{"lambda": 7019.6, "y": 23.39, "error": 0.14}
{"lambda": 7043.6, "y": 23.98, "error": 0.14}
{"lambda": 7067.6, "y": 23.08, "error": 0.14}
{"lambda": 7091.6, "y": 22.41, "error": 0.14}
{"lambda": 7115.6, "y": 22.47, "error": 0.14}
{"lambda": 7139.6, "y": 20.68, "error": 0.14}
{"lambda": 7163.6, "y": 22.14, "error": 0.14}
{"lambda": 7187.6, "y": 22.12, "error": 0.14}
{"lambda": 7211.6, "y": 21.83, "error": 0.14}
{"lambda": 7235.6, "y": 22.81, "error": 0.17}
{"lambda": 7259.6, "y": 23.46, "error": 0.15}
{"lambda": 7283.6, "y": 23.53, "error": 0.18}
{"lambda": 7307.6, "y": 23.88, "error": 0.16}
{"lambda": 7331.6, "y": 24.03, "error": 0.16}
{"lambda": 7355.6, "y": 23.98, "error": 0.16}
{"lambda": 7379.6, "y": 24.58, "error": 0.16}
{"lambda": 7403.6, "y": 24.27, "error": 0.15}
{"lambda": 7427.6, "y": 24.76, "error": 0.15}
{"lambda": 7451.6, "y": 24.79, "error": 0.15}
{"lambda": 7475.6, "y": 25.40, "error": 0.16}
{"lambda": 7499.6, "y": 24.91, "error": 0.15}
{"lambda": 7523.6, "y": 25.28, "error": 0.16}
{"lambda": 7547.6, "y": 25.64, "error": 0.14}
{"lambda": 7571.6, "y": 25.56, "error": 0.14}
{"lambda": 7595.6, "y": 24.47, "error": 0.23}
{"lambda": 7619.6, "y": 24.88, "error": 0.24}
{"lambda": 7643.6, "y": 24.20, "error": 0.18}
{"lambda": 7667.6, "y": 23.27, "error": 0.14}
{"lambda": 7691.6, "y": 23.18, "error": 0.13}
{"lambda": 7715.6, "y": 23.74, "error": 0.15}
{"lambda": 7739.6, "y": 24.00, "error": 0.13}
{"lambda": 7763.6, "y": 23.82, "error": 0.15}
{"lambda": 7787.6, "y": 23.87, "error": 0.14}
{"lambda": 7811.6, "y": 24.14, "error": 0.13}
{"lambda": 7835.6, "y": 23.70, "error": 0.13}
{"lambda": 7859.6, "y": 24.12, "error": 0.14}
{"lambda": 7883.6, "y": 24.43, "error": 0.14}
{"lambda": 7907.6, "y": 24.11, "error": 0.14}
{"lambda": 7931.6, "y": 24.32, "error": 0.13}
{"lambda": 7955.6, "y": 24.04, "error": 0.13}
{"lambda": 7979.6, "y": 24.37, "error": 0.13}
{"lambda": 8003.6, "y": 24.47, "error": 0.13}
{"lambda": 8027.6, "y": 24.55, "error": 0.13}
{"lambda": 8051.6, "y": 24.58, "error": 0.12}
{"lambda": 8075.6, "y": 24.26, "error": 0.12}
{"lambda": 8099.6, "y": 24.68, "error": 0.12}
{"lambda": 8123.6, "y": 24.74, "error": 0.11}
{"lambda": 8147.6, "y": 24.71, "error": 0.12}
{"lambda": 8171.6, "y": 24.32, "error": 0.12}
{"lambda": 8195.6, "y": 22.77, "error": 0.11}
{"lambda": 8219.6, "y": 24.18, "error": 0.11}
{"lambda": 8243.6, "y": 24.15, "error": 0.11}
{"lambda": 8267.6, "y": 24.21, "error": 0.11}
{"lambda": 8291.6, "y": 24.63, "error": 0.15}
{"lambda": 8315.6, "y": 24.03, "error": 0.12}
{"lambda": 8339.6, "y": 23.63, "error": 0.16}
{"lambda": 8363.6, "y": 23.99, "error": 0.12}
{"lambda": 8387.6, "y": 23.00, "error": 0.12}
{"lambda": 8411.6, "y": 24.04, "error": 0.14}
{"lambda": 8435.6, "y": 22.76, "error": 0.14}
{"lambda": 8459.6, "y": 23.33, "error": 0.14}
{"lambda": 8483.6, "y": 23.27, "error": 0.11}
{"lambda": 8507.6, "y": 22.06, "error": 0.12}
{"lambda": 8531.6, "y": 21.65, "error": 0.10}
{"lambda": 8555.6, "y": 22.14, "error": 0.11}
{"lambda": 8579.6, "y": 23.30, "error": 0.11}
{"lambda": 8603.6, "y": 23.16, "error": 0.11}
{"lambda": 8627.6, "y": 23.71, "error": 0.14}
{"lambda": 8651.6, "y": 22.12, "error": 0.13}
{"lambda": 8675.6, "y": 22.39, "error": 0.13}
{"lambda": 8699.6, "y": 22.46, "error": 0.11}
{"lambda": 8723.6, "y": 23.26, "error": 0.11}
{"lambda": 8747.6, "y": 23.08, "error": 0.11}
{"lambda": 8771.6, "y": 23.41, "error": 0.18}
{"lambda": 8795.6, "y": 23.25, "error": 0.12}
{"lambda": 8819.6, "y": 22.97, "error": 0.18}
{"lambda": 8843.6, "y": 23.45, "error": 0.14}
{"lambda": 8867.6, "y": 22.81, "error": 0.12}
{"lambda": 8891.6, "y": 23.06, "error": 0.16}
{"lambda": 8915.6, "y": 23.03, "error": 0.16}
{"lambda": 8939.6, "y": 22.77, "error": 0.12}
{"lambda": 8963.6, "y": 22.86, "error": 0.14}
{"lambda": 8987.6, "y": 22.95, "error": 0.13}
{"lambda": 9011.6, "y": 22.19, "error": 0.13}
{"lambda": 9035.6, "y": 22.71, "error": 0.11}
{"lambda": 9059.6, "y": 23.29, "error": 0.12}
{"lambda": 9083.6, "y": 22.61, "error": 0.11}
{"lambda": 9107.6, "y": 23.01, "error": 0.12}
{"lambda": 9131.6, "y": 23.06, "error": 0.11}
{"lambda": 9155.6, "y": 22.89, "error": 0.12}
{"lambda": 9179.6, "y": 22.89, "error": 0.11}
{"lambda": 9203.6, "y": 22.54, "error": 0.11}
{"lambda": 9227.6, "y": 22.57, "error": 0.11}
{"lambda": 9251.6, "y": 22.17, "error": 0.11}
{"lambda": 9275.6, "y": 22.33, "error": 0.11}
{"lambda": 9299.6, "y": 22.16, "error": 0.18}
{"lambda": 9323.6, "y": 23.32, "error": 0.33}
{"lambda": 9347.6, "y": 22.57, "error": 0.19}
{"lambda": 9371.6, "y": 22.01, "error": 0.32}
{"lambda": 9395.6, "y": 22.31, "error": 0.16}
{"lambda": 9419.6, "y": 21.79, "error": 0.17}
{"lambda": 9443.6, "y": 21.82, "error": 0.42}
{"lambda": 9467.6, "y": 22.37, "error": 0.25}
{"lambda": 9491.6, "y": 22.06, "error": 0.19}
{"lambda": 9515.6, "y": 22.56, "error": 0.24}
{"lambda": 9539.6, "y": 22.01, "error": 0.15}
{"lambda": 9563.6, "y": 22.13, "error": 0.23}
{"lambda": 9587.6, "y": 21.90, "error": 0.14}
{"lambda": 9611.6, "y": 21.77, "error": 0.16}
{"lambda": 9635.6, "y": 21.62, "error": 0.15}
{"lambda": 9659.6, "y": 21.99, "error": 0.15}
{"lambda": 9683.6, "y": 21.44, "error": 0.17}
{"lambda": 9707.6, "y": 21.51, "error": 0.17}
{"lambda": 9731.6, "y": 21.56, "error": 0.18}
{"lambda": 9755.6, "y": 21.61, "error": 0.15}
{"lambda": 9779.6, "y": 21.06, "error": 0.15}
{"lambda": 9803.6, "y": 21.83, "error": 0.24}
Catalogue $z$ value 0.000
